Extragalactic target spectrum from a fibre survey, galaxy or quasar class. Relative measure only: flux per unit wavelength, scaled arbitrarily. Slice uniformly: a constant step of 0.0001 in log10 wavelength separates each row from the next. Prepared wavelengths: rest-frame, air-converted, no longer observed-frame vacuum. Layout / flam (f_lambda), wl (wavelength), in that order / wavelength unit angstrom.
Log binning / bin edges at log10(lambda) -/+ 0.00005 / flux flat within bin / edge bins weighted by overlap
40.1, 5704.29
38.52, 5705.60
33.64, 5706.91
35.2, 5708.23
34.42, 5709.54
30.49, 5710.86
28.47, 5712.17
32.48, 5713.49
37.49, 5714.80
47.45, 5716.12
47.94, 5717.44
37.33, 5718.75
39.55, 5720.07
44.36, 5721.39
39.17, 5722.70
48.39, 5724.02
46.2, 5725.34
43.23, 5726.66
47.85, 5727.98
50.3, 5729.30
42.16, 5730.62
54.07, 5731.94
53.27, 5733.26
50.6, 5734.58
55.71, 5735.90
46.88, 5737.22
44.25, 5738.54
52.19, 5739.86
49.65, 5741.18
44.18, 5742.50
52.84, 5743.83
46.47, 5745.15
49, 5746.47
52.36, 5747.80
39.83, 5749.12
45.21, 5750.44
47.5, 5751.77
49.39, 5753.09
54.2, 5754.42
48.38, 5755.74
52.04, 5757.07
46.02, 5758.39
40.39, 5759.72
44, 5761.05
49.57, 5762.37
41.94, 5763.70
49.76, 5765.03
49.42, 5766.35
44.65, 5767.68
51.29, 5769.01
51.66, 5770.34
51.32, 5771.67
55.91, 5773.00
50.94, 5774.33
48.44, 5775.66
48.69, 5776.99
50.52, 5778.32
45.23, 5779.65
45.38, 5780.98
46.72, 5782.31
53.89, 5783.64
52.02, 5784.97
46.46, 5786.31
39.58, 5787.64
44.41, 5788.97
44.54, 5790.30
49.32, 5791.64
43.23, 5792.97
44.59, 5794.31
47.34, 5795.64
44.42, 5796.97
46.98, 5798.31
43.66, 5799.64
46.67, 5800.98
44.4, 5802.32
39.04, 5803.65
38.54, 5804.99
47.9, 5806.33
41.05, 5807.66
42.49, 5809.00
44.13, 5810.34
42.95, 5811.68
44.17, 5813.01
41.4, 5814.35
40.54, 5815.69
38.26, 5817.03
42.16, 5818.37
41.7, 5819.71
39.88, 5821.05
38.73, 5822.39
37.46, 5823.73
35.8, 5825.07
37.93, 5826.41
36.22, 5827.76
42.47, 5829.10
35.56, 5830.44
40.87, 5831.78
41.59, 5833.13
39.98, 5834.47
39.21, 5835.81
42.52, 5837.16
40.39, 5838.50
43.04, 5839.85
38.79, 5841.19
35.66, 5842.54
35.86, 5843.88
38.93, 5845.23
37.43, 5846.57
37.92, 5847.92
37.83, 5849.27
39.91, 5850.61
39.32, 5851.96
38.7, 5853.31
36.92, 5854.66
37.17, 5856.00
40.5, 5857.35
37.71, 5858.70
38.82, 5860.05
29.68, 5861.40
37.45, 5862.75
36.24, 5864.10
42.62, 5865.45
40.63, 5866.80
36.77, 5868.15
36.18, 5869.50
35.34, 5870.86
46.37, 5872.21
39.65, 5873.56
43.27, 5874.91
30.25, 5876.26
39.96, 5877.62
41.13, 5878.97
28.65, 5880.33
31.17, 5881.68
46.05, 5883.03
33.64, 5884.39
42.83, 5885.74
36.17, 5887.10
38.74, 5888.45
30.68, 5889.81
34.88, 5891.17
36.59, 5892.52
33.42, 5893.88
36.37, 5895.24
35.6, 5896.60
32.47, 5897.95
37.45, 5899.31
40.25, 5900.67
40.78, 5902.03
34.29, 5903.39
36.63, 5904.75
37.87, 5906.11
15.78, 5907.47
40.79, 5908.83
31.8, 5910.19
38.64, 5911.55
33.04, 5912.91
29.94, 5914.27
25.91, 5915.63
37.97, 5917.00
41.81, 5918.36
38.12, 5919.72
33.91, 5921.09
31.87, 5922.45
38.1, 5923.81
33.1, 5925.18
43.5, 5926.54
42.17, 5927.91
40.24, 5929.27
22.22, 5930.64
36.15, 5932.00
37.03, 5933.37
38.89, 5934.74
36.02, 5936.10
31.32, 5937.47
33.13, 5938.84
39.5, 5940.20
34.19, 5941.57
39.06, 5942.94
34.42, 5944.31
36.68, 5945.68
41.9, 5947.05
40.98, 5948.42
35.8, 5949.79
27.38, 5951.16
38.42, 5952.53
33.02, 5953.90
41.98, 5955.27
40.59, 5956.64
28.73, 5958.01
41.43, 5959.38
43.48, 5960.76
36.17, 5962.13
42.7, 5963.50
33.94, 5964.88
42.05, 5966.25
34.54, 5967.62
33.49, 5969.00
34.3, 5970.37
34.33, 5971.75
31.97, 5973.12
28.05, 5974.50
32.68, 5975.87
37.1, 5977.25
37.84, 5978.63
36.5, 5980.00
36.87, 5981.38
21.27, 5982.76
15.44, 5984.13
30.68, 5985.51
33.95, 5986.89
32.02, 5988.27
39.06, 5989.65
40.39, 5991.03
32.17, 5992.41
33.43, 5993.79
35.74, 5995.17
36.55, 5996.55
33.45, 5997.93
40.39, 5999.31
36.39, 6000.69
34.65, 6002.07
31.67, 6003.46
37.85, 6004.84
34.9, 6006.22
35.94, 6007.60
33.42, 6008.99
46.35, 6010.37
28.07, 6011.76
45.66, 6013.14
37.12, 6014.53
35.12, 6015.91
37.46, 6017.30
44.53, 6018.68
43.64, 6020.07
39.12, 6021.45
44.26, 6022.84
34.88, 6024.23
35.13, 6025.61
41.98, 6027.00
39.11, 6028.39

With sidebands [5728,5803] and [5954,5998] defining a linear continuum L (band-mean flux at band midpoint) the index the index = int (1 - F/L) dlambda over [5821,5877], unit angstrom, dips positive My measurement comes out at 5.5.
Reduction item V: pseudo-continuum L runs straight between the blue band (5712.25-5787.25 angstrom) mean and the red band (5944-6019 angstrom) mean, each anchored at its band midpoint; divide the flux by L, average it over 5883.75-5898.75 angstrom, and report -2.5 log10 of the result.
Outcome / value 0.13 mag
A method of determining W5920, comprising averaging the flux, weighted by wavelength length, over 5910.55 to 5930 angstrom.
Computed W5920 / 36.2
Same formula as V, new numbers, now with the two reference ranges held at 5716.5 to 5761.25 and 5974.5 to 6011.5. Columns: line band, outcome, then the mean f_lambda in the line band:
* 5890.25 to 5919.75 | 0.11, 34.9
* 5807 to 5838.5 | 0.07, 40.3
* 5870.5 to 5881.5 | 0.07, 37.9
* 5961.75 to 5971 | -0.03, 36.8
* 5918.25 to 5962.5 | 0.01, 36.6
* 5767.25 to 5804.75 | -0.05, 47.1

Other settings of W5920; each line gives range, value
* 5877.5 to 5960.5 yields 35.9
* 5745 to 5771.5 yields 47.7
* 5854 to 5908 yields 36.7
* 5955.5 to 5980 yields 36.2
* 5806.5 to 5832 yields 40.3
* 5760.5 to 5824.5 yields 45.3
